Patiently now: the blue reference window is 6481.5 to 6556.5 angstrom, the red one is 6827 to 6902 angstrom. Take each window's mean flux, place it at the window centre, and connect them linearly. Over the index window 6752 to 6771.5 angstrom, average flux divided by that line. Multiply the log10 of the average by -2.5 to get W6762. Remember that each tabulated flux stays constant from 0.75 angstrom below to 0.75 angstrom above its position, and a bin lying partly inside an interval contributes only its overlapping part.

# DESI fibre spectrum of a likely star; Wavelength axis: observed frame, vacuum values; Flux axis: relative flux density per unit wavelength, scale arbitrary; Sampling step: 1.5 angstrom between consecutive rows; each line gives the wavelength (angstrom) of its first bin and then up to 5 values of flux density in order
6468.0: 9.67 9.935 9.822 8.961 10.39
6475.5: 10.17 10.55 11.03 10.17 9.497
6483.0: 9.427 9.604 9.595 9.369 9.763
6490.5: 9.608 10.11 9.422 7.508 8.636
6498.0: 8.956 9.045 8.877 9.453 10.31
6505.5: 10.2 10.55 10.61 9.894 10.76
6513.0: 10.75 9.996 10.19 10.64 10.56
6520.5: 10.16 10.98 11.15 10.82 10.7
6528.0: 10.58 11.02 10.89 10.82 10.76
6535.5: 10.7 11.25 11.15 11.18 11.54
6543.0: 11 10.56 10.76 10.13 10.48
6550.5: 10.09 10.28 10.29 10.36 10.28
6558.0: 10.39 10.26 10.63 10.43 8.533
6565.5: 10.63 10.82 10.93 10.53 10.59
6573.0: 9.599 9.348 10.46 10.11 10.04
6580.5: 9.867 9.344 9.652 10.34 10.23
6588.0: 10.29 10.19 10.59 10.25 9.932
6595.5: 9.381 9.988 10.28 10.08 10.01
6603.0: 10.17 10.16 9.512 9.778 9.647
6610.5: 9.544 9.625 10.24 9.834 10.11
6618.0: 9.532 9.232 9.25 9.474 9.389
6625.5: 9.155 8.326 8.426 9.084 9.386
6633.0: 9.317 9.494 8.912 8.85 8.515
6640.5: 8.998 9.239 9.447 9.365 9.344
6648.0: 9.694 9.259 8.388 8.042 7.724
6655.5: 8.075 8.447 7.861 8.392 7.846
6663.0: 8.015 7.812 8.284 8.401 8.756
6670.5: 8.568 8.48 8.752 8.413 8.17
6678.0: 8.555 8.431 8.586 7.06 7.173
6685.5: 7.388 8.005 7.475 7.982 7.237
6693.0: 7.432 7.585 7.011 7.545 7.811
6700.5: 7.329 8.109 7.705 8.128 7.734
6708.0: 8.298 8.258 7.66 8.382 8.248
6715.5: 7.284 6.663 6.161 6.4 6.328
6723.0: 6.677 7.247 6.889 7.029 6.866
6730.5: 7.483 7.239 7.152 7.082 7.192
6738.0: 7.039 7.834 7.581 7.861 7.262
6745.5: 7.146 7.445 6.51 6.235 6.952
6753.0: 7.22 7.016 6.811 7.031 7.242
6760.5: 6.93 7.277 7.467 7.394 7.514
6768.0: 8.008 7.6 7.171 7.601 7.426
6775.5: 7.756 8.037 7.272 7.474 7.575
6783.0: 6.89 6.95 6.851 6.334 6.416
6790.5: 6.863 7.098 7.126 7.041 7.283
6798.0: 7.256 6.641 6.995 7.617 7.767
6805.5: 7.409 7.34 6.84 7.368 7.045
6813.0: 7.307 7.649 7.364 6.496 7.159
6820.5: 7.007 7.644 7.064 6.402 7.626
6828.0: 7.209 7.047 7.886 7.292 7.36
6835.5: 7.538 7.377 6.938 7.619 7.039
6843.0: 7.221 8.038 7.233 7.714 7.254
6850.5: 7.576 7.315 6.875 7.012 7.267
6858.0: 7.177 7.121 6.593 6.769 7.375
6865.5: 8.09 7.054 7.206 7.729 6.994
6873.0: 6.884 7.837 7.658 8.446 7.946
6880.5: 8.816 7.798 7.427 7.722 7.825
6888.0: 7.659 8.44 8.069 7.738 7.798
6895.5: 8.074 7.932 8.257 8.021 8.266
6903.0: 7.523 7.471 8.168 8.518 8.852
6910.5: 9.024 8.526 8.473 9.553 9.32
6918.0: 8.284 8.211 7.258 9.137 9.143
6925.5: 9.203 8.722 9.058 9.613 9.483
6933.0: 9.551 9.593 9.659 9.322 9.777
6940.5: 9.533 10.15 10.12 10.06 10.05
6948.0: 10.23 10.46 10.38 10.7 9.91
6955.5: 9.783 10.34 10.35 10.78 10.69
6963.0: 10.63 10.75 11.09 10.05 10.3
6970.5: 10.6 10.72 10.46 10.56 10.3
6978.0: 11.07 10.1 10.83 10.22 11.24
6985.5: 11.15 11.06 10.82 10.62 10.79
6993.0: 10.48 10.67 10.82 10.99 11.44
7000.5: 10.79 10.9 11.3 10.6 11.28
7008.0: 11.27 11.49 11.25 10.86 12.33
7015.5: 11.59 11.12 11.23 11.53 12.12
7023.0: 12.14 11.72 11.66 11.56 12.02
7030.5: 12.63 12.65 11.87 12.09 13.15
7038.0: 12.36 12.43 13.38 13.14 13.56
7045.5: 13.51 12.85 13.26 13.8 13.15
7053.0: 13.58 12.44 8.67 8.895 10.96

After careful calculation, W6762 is 0.15 mag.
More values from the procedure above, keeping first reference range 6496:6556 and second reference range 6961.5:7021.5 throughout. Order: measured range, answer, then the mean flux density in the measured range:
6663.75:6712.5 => 0.31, 7.95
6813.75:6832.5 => 0.43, 7.22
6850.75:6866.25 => 0.44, 7.17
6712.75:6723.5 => 0.47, 6.9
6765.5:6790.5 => 0.42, 7.29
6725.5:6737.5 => 0.44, 7.12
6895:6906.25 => 0.33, 7.95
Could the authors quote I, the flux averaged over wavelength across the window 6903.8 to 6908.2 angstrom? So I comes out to 8.05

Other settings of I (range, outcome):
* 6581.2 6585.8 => 9.78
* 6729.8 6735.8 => 7.24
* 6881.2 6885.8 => 7.66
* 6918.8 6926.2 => 8.59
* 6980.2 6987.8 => 10.9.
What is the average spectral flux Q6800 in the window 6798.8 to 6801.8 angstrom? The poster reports 6.83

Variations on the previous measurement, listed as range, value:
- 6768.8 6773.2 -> 7.45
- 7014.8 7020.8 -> 11.4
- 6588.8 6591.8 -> 10.4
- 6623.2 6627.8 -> 8.96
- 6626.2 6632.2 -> 8.8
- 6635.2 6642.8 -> 8.91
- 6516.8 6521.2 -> 10.5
